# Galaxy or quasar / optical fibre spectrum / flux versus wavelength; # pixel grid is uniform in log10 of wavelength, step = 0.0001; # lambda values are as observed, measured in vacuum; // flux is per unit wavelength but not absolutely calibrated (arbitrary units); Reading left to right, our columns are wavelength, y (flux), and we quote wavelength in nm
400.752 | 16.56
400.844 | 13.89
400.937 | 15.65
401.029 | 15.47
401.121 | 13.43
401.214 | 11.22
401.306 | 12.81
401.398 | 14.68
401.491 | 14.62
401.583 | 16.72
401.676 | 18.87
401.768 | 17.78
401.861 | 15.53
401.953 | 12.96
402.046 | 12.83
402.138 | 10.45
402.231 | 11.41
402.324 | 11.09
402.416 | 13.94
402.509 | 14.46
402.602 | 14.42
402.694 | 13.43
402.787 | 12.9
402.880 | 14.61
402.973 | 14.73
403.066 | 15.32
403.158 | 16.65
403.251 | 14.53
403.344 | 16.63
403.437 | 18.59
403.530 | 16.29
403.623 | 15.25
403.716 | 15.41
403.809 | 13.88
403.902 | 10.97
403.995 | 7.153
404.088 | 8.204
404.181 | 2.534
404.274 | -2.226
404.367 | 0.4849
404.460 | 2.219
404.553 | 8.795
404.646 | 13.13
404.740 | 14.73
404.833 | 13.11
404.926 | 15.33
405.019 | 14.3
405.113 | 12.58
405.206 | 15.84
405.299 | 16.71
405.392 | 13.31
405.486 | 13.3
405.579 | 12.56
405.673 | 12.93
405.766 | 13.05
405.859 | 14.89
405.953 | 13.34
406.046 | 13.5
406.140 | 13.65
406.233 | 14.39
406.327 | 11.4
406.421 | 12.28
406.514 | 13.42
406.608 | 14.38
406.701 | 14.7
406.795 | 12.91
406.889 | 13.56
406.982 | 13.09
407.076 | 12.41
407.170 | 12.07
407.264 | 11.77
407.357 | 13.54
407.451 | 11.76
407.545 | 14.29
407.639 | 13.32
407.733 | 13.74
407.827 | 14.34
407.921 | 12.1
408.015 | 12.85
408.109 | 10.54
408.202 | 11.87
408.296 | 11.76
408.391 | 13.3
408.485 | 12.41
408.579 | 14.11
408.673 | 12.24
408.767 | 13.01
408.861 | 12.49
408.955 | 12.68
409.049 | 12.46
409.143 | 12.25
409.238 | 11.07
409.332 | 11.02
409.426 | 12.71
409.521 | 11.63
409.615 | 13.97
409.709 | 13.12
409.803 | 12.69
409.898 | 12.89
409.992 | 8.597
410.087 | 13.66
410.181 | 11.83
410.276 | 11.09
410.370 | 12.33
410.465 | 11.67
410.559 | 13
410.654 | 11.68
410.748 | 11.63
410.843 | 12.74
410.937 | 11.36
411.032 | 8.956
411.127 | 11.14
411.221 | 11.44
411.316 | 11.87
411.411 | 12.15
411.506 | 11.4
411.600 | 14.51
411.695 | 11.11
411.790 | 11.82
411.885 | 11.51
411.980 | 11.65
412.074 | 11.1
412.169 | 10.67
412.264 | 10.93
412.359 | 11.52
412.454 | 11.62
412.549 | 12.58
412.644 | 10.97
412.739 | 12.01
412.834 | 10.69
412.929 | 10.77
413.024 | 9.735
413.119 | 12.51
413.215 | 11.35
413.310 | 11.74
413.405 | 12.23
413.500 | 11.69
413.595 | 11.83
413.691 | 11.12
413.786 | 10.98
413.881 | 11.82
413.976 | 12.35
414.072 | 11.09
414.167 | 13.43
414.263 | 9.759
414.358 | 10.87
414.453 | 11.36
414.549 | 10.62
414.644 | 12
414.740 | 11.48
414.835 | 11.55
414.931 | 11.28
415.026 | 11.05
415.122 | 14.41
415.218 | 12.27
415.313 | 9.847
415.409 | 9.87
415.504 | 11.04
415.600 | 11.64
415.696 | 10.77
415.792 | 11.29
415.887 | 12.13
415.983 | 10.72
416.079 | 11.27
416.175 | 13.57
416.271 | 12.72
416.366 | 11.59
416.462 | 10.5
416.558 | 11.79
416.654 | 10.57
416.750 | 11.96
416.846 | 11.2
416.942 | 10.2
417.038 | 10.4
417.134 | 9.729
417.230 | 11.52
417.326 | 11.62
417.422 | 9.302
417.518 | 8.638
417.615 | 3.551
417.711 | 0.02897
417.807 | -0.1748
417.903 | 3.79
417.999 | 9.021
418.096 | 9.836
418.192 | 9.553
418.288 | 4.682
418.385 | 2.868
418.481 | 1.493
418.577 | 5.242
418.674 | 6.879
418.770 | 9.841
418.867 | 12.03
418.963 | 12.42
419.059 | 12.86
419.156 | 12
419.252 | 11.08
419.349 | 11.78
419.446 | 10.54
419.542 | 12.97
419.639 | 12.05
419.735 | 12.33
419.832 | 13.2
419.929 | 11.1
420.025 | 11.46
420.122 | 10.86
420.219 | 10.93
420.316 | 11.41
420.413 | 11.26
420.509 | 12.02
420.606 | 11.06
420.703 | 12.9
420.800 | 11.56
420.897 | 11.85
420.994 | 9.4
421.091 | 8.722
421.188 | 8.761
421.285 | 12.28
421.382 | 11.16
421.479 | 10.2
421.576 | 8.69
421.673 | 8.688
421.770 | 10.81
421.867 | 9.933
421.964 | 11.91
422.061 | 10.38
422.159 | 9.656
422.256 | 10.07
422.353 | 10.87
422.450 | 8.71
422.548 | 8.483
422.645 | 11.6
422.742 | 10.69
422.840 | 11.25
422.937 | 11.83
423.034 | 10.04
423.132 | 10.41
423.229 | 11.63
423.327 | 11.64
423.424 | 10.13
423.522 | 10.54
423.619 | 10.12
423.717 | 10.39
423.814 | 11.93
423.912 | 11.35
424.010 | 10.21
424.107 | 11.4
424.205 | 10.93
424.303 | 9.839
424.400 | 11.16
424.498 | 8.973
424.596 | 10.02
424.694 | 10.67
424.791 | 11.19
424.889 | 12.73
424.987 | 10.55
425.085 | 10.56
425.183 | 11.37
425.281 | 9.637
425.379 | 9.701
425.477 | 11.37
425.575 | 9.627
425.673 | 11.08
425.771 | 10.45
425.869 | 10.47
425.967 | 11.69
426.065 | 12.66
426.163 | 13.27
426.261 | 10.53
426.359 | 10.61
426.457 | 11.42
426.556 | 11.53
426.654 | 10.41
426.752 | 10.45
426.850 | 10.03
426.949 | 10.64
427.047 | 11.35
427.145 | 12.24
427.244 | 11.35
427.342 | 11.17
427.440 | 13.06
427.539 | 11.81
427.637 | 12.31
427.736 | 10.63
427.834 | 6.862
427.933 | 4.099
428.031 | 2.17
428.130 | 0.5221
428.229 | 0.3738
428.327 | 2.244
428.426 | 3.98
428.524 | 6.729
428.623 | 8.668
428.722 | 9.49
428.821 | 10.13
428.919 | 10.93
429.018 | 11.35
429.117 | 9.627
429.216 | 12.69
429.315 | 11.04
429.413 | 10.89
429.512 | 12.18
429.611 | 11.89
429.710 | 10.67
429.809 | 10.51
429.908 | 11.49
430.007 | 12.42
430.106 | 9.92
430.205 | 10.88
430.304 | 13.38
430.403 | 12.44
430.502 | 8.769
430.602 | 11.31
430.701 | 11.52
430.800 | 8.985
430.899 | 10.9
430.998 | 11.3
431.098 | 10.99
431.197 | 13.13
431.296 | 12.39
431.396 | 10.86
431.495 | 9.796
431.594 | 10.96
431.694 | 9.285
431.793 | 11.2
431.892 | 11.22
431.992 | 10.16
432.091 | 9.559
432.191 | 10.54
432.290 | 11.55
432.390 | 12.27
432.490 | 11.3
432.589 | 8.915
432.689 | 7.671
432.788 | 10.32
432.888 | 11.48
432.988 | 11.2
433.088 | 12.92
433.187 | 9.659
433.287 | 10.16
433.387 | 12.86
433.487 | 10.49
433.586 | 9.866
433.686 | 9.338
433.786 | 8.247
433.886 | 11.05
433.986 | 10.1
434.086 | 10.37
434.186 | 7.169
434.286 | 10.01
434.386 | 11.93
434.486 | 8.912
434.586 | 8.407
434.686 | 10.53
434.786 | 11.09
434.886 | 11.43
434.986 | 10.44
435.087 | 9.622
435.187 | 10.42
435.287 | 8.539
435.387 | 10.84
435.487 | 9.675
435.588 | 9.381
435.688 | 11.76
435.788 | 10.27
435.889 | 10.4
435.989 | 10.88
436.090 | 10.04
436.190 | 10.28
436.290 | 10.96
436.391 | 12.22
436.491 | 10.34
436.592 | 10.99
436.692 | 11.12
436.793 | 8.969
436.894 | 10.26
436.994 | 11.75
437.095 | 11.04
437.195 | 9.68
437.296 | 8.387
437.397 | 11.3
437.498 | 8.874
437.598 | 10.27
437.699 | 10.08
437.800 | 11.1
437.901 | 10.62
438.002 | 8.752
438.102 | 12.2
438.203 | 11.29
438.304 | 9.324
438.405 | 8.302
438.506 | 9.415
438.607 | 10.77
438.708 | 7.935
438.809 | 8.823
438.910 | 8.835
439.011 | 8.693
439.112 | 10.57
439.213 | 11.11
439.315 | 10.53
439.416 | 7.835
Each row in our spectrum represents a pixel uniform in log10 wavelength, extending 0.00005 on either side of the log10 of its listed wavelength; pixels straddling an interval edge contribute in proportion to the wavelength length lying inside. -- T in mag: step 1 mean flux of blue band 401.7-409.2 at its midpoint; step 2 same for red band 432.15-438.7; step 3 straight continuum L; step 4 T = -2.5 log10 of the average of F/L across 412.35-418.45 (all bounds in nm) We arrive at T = 0.16 mag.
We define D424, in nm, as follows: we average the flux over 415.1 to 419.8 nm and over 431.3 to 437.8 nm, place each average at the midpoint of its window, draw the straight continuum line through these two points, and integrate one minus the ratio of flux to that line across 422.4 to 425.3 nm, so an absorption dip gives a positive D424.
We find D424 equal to -0.208 nm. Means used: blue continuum 9.72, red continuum 10.4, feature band 10.7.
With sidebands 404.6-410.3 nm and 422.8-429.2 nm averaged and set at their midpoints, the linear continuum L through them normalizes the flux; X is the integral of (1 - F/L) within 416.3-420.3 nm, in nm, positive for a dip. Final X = 0.65 nm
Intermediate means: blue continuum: 13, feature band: 9.38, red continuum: 9.97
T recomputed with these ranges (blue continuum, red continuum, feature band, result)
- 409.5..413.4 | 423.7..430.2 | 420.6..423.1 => 0.02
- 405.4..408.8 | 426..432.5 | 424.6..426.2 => -0.04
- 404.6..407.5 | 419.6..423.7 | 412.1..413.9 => 0.08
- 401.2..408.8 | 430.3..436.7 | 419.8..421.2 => 0.05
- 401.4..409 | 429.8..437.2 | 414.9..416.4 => 0.04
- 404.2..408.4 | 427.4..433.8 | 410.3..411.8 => 0.00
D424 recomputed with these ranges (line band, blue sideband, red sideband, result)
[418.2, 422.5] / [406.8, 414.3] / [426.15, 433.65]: 0.32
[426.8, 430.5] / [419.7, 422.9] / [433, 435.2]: 0.33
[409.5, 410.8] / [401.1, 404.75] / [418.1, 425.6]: -0.05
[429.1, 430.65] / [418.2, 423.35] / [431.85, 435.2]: -0.14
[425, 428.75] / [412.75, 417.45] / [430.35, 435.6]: 0.48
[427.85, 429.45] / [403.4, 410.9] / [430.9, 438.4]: 0.54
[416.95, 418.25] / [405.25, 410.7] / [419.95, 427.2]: 0.45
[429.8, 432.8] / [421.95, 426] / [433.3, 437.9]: -0.13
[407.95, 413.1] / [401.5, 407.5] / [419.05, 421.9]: 0.15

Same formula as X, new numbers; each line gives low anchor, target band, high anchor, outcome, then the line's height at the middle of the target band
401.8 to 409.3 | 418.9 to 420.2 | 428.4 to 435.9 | -0.04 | 11.5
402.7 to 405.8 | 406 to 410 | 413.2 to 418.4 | -0.39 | 11.6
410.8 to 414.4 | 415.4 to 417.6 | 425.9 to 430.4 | 0.03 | 11.1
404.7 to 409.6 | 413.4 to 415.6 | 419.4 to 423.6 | 0.09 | 11.9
